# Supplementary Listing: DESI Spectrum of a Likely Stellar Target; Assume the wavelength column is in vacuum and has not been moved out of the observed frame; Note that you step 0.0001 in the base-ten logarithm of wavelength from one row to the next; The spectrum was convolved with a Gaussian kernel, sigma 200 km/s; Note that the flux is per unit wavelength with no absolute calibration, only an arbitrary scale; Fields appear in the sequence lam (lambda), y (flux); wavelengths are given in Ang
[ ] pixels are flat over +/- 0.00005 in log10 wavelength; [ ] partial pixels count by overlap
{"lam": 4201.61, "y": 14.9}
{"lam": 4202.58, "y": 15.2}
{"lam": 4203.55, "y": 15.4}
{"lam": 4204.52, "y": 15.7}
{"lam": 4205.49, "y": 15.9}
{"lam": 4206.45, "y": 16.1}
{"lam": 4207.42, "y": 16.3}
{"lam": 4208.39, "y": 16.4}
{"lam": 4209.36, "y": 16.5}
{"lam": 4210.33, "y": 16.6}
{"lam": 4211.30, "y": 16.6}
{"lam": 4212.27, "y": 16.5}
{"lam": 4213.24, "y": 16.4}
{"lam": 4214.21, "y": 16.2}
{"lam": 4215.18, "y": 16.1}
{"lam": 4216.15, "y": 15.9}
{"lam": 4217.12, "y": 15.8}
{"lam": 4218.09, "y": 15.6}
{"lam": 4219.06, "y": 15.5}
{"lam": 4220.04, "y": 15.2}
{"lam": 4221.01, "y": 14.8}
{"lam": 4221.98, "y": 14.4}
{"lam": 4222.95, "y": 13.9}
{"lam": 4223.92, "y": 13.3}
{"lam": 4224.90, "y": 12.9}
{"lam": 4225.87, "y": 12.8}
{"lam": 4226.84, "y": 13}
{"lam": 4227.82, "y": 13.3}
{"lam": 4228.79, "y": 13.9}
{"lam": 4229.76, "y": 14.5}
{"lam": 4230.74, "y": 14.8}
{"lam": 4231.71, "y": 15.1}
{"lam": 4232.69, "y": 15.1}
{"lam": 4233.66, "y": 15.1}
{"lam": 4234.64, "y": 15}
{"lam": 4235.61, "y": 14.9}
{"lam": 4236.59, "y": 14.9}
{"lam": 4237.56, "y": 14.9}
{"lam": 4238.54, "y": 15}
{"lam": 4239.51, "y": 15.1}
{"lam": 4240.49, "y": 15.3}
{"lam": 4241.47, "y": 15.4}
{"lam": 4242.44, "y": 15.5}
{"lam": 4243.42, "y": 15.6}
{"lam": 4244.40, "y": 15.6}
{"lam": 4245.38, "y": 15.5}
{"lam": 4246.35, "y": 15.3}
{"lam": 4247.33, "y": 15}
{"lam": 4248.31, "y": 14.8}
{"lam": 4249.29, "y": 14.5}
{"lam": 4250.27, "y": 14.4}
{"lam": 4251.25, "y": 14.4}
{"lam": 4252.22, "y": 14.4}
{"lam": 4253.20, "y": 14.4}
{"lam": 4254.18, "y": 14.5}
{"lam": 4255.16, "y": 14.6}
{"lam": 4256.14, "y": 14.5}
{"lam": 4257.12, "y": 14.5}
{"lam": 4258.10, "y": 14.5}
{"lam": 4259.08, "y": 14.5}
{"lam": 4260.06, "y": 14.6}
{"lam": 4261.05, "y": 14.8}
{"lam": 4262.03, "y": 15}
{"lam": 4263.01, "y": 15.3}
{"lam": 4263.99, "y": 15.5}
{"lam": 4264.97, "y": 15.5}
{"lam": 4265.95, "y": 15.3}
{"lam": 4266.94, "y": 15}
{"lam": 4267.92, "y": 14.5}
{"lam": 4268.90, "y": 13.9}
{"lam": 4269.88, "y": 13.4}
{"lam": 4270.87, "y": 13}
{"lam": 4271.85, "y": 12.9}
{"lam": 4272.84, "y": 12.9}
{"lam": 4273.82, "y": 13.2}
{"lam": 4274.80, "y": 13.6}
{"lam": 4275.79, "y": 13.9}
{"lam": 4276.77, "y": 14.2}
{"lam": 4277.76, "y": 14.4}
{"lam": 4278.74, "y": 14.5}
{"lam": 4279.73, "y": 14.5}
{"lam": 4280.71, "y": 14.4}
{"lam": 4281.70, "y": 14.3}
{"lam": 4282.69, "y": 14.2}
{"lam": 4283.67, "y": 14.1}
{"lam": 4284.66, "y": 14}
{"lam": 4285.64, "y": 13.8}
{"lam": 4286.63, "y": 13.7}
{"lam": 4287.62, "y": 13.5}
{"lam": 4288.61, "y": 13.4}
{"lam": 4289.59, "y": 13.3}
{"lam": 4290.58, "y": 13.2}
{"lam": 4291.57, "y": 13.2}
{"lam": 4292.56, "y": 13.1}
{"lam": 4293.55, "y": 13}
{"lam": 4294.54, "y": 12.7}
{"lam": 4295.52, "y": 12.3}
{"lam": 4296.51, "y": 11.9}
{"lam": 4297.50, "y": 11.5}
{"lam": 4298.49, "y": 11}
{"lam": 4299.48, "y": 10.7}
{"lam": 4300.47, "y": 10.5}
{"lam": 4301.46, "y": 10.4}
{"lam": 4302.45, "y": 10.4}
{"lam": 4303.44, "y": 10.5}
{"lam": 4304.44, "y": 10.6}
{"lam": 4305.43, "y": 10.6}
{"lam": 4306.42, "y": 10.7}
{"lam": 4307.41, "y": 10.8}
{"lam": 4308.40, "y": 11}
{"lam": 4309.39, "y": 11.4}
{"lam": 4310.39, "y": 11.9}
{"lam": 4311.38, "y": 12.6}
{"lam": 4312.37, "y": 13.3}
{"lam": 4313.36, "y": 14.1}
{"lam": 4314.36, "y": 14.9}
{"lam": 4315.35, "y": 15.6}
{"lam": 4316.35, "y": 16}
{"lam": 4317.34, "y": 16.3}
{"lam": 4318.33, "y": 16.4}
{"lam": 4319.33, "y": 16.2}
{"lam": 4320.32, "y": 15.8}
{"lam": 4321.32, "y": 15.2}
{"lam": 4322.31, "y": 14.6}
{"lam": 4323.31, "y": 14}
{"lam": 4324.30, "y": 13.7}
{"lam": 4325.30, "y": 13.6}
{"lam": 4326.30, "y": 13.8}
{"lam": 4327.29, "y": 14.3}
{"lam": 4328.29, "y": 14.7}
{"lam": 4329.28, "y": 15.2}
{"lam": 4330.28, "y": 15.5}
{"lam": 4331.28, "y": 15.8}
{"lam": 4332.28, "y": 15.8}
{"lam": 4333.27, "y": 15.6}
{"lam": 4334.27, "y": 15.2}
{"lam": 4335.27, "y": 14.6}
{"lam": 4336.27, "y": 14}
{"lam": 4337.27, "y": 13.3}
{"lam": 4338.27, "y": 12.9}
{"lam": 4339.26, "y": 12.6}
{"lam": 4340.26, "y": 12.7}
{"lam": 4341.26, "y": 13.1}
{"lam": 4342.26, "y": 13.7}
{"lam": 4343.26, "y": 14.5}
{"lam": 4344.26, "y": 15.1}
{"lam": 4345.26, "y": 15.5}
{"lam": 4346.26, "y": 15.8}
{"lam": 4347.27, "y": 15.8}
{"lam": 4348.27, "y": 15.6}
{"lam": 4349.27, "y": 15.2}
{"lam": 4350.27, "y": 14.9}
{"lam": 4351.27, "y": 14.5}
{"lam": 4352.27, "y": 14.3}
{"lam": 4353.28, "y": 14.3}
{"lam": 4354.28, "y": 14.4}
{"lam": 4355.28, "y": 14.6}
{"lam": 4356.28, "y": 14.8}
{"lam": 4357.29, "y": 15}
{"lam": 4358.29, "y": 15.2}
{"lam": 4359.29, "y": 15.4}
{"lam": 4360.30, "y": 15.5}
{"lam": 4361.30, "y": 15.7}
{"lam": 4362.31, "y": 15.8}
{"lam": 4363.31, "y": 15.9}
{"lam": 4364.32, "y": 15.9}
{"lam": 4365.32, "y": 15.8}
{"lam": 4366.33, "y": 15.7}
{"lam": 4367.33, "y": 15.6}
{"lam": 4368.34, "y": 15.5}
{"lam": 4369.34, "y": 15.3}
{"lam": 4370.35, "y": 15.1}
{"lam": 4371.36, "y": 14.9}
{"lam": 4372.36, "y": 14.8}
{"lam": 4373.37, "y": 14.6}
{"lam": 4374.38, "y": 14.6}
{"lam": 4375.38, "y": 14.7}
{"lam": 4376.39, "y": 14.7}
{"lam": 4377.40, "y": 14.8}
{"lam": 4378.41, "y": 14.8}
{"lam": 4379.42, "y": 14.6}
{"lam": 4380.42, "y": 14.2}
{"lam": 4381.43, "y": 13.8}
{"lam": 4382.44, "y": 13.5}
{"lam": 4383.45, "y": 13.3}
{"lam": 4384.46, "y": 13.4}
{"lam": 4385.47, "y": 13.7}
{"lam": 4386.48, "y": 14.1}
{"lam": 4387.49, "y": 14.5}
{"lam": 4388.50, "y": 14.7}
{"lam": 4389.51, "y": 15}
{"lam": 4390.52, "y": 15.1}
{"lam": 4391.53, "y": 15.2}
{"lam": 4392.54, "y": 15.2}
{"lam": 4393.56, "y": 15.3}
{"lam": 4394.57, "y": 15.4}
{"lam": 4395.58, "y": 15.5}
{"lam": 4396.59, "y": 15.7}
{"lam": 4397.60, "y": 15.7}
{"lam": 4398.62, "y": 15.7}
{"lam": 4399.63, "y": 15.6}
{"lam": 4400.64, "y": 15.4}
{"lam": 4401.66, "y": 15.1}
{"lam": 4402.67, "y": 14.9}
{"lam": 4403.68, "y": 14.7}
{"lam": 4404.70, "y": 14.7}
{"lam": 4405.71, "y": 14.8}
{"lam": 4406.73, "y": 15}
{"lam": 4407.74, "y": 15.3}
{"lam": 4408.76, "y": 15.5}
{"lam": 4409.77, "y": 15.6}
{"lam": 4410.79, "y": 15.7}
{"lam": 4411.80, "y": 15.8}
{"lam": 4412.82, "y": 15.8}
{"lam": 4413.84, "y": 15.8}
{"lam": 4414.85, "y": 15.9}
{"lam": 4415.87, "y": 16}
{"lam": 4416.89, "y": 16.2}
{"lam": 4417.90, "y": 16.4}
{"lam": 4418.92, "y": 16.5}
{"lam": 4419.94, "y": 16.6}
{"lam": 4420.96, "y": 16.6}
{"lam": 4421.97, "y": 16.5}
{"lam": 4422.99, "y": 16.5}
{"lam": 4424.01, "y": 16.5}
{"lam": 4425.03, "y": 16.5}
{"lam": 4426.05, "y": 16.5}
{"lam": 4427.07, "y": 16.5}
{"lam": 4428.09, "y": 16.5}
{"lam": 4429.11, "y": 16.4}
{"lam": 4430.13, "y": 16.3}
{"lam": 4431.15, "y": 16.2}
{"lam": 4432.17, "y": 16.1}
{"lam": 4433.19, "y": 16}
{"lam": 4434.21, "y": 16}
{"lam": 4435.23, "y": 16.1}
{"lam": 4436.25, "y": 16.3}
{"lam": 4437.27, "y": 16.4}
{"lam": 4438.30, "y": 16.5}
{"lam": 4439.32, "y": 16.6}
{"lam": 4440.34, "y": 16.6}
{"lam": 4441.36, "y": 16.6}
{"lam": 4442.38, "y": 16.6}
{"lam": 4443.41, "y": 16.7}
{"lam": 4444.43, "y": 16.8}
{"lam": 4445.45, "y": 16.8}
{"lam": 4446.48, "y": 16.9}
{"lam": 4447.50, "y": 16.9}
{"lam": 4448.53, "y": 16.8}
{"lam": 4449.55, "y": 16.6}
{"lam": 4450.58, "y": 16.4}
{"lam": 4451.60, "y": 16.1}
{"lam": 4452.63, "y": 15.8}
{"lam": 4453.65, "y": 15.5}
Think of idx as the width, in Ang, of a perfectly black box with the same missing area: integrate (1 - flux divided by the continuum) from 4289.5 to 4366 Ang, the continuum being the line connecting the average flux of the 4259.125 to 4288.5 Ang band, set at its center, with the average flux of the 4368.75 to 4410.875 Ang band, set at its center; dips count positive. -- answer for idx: 3.2 Ang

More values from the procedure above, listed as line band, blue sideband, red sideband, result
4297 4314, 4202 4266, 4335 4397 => 4.1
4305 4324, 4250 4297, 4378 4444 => 0.9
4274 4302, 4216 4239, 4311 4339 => 3.0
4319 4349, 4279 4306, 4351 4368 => -0.9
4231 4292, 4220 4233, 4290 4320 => -5.0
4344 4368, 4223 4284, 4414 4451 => 0.5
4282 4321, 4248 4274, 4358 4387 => 4.5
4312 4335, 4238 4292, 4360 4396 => -0.6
